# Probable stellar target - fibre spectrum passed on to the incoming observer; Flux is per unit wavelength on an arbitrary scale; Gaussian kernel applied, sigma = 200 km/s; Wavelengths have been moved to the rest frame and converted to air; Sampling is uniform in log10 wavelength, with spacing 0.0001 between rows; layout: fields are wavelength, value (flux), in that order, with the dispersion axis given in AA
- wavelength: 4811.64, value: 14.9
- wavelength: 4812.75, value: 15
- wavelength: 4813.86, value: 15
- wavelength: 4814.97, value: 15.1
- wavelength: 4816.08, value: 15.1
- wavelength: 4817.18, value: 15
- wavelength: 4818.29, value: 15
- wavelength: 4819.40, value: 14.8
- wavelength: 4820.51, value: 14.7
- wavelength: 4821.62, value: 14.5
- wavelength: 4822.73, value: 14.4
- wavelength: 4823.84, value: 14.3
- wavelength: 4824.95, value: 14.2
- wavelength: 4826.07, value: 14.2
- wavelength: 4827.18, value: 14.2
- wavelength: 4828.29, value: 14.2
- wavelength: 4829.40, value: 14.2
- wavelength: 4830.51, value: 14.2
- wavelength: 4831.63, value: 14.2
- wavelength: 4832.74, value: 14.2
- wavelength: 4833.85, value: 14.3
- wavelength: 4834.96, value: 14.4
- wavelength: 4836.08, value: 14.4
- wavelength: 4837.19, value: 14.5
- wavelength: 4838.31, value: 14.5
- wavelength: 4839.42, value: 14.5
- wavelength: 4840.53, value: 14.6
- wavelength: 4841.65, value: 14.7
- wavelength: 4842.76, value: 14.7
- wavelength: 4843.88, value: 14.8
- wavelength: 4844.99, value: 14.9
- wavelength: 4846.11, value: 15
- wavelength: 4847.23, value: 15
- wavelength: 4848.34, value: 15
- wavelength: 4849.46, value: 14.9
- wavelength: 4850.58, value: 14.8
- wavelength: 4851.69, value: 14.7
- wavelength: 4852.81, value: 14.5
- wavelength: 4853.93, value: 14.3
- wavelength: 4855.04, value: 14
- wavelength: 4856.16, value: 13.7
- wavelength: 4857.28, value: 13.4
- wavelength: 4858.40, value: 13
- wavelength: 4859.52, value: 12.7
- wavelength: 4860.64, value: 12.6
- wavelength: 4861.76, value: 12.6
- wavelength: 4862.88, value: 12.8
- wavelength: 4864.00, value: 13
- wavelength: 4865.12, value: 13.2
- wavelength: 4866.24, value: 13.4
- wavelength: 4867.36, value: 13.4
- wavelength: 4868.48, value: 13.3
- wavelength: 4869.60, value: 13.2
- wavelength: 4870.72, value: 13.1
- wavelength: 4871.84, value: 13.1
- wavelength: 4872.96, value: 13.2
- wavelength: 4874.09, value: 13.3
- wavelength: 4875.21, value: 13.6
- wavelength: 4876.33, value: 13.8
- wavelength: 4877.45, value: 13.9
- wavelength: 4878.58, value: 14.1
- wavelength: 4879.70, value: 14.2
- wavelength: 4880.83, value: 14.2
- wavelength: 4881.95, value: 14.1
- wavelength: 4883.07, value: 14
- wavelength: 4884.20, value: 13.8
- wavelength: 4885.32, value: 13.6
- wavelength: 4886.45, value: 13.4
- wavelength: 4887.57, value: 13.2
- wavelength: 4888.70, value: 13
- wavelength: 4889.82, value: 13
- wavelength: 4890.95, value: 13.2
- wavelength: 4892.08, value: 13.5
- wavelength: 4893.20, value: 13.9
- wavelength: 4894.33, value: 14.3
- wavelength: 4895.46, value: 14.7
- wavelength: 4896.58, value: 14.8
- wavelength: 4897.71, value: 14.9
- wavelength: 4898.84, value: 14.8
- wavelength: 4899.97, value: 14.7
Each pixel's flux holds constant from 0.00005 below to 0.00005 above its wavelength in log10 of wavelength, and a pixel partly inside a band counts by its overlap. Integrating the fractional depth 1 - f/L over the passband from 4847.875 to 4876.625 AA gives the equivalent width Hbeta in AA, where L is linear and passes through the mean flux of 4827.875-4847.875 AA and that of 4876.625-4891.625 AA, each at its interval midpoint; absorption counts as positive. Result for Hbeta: 1.1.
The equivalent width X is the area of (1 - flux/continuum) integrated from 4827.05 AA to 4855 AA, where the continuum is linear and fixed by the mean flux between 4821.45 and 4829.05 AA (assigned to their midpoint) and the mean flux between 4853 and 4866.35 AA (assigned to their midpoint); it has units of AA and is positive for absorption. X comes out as -1.5 AA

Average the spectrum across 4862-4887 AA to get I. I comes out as 13.5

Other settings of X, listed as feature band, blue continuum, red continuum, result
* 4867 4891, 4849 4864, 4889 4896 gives 0.3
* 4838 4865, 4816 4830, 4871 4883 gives 0.0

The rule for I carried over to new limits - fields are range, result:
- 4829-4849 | 14.6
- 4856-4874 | 13.1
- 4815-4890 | 14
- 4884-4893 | 13.3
